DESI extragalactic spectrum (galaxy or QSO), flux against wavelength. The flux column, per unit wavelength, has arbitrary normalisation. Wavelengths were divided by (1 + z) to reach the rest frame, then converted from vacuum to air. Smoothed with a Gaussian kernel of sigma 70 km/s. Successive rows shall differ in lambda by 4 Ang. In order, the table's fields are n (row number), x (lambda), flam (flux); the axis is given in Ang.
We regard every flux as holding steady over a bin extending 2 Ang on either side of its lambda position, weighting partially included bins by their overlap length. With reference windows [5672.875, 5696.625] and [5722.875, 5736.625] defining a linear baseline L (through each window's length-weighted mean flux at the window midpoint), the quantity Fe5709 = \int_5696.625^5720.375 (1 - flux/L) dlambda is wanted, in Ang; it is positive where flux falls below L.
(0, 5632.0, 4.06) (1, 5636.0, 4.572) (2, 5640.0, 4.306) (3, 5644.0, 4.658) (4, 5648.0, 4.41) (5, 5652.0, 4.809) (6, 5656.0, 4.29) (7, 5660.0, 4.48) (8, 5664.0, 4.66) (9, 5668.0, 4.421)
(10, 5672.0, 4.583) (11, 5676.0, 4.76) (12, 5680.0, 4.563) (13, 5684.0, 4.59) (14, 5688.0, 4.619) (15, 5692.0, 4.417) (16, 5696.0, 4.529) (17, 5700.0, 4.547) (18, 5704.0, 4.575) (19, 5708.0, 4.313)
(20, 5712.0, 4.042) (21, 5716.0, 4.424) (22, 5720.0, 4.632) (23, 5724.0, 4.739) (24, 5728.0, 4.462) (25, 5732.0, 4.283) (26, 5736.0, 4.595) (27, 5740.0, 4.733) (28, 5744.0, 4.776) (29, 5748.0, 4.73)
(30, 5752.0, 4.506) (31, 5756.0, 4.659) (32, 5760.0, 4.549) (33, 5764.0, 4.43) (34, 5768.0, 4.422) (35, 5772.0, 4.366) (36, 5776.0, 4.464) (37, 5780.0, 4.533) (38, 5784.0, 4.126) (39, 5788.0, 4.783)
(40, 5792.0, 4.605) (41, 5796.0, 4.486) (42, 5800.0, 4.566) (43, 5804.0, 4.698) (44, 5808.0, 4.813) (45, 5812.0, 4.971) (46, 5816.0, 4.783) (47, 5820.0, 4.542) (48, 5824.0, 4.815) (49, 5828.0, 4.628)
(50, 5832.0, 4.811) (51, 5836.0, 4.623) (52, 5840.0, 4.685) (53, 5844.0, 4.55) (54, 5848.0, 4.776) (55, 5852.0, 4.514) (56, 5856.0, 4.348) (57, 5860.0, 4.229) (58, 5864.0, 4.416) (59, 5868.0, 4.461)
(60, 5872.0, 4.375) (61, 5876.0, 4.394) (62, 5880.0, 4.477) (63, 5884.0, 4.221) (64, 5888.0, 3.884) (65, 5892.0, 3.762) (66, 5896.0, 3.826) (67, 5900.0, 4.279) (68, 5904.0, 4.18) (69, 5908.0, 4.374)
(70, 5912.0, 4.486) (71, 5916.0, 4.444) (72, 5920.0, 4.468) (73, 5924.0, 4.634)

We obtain 0.7 Ang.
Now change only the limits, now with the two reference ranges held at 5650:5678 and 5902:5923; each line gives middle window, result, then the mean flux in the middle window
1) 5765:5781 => 0.2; 4.44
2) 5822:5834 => -0.8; 4.75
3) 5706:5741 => 0.5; 4.46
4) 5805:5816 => -0.9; 4.85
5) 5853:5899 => 2.1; 4.23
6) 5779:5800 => -0.1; 4.51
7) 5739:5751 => -0.6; 4.73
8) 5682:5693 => 0.0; 4.55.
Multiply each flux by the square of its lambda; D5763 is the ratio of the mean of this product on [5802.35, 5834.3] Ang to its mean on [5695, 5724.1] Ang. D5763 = 1.11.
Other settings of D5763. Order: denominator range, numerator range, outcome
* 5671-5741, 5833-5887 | 1.04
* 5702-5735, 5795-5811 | 1.08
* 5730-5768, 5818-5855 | 1.05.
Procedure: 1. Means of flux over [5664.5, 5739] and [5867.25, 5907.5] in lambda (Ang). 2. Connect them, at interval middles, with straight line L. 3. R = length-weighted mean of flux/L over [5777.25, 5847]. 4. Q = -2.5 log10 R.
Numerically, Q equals -0.08 mag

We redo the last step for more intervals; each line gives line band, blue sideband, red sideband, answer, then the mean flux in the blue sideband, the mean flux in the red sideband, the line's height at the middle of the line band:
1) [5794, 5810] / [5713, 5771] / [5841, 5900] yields -0.048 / 4.55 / 4.31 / 4.44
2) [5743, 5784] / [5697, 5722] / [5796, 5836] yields 0.013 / 4.43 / 4.72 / 4.57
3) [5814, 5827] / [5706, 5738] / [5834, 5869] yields -0.050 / 4.44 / 4.51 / 4.49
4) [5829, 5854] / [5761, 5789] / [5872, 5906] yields -0.096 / 4.44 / 4.14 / 4.27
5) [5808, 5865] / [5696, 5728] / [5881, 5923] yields -0.080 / 4.47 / 4.21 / 4.3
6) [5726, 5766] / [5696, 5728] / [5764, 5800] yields -0.024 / 4.47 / 4.48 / 4.47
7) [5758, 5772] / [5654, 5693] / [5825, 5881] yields 0.020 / 4.54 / 4.53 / 4.53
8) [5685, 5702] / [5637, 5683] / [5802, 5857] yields 0.009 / 4.54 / 4.69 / 4.57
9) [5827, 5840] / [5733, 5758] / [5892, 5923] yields -0.059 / 4.65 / 4.27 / 4.44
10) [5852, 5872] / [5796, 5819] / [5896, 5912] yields 0.019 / 4.73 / 4.25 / 4.46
